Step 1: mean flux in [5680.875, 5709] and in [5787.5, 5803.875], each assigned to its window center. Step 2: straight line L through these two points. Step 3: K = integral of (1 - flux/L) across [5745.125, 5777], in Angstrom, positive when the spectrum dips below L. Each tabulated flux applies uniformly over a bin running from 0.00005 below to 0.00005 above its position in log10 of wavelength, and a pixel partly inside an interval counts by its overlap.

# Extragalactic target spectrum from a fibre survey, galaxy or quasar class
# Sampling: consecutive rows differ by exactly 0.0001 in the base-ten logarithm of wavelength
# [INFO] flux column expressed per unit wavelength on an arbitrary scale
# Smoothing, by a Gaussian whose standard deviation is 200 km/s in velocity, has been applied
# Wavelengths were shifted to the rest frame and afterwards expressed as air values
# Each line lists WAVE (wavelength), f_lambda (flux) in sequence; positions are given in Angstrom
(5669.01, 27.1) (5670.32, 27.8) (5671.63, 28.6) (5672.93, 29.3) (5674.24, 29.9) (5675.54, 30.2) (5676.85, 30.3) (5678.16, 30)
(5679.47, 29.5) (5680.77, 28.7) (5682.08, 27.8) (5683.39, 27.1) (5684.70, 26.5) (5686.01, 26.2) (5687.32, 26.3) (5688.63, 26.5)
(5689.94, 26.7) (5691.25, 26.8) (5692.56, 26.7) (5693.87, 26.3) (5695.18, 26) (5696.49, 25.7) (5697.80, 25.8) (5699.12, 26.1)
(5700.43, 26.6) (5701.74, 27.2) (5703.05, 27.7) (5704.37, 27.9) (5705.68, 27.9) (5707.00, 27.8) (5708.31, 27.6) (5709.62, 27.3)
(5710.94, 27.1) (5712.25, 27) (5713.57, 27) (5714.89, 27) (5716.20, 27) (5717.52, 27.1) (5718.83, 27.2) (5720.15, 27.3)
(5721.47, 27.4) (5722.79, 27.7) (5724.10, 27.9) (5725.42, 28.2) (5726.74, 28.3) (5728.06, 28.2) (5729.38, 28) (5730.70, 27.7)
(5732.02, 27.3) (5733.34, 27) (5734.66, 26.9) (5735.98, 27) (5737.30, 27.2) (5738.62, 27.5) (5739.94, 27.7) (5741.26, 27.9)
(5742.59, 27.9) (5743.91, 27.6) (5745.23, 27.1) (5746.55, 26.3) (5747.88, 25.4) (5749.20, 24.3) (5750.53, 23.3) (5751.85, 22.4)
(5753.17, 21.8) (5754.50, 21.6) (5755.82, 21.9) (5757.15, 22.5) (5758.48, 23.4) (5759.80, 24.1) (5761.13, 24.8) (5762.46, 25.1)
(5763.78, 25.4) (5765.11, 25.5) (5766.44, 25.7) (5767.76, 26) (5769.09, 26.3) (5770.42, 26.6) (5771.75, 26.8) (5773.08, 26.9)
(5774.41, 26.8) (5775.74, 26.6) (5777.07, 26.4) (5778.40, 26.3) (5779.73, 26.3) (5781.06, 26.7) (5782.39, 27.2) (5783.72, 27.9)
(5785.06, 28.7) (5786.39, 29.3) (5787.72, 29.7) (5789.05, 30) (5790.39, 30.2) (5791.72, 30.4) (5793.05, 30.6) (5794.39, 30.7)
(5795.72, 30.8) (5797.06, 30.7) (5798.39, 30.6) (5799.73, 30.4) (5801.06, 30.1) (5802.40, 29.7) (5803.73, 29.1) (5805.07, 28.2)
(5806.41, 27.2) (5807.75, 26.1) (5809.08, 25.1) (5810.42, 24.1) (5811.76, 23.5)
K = 4.67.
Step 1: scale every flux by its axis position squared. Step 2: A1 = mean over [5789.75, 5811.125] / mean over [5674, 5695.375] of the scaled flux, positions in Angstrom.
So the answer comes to 1.09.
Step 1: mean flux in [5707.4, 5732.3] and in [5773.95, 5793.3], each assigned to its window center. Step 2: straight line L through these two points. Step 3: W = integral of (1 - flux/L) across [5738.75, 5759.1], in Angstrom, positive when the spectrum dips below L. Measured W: 2.2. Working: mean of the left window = 27.5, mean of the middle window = 24.8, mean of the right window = 28.2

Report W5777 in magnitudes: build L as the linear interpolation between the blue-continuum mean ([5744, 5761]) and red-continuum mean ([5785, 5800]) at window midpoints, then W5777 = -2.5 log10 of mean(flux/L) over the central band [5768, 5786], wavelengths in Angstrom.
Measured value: 0.03 mag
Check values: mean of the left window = 23.8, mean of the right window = 30.2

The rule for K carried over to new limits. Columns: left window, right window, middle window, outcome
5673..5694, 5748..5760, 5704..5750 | -4.6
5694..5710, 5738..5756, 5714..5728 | -0.7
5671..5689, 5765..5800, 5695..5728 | 1.3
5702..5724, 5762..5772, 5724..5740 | -0.4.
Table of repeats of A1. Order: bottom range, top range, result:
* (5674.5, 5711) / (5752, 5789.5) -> 0.97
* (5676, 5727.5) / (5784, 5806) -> 1.13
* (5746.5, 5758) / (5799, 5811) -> 1.23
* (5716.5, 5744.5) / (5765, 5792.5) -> 1.01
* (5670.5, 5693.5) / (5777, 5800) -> 1.08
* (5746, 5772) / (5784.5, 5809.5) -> 1.22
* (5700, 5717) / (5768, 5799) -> 1.06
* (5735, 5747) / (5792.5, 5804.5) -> 1.13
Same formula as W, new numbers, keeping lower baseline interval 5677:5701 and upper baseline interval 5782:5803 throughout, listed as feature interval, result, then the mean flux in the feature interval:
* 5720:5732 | 0.08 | 27.8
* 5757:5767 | 1.50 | 24.6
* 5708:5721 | 0.27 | 27.1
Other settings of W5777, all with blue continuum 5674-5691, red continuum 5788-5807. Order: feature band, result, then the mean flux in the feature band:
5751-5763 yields 0.26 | 23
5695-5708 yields 0.06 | 26.9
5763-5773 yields 0.13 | 26.1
